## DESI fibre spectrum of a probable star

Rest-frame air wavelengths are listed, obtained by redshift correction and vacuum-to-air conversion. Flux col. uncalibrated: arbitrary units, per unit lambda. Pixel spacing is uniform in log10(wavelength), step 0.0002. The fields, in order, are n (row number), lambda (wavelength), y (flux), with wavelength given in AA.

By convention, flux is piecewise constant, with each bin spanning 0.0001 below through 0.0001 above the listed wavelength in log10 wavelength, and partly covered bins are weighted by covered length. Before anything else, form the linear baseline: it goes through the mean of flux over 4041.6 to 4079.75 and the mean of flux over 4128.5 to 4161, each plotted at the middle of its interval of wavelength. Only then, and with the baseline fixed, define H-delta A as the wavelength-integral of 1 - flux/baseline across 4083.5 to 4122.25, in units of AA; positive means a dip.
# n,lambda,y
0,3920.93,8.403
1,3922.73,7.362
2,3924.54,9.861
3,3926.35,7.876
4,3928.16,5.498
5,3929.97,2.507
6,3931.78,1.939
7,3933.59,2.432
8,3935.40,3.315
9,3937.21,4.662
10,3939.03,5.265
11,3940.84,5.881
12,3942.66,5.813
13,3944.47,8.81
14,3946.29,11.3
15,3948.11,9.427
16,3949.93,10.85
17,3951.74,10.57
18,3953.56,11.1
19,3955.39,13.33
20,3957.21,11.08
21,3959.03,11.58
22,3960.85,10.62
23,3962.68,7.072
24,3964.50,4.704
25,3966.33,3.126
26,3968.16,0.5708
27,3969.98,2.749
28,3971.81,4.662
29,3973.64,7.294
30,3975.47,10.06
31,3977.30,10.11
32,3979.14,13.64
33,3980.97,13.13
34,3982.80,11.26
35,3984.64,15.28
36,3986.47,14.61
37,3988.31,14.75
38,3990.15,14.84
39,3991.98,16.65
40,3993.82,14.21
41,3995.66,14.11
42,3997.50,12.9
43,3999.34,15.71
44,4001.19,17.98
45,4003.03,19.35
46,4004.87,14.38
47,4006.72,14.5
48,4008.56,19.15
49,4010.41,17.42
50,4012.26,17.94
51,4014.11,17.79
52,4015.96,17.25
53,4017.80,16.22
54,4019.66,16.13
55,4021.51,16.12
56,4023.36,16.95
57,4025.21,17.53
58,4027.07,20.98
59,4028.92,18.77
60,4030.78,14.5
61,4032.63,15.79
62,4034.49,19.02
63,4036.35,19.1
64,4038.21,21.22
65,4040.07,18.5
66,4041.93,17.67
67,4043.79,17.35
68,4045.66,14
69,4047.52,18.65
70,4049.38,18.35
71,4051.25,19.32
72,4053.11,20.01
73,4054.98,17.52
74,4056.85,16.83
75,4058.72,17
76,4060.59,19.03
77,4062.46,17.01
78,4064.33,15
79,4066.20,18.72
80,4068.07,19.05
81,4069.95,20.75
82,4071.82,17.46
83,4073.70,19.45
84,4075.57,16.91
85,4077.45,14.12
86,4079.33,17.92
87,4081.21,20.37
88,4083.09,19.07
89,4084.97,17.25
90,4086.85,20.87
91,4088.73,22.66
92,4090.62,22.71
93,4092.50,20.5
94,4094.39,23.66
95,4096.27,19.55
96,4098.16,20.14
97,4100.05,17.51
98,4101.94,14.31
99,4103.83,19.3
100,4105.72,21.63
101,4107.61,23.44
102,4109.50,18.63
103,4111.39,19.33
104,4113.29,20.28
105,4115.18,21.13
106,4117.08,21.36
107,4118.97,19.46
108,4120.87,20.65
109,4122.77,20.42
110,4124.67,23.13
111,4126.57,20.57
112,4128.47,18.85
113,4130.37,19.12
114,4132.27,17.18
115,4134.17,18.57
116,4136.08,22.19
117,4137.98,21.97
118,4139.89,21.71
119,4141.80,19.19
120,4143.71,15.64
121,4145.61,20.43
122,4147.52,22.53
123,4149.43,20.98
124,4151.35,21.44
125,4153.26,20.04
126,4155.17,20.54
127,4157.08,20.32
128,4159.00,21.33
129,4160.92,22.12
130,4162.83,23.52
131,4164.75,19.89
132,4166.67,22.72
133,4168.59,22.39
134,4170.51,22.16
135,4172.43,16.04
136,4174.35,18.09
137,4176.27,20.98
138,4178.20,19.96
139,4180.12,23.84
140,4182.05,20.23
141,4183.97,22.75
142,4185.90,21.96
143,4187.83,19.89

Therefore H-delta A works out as -2.5 AA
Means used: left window 17.7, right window 20.2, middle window 20.2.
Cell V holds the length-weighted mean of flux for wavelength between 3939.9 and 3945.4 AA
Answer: 6.84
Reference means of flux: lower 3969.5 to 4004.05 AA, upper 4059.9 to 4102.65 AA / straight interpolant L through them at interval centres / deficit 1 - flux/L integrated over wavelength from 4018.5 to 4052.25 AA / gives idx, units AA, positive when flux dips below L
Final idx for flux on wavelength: -3.7 AA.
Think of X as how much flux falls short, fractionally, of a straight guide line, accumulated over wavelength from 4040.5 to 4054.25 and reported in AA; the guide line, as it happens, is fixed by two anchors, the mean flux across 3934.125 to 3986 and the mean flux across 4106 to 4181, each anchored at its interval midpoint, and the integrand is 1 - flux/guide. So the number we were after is -3.5 AA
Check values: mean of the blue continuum 8.49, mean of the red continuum 20.6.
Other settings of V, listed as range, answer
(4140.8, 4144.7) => 17.5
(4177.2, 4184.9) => 21.7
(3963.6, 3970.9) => 2.78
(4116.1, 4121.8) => 20.5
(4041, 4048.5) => 16.9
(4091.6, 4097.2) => 21.3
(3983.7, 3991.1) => 14.9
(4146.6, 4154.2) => 21.2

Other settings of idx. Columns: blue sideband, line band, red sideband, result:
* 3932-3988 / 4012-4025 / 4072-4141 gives -3.89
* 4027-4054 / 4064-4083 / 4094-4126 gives 0.98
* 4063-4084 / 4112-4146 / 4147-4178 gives -0.48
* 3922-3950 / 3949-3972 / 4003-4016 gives 3.55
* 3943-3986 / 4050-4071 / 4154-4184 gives -4.91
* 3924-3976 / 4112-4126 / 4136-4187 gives -2.14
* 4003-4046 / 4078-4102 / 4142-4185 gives -1.06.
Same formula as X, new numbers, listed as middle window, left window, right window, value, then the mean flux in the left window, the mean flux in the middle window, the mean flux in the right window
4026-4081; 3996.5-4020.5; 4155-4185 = -0.3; 16.7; 18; 21.1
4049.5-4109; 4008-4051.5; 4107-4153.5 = 0.0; 17.7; 19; 20.3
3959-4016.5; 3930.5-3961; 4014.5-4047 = 2.6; 7.99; 12.5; 17.5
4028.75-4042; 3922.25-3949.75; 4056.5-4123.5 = -3.1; 6.24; 18.1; 19.3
